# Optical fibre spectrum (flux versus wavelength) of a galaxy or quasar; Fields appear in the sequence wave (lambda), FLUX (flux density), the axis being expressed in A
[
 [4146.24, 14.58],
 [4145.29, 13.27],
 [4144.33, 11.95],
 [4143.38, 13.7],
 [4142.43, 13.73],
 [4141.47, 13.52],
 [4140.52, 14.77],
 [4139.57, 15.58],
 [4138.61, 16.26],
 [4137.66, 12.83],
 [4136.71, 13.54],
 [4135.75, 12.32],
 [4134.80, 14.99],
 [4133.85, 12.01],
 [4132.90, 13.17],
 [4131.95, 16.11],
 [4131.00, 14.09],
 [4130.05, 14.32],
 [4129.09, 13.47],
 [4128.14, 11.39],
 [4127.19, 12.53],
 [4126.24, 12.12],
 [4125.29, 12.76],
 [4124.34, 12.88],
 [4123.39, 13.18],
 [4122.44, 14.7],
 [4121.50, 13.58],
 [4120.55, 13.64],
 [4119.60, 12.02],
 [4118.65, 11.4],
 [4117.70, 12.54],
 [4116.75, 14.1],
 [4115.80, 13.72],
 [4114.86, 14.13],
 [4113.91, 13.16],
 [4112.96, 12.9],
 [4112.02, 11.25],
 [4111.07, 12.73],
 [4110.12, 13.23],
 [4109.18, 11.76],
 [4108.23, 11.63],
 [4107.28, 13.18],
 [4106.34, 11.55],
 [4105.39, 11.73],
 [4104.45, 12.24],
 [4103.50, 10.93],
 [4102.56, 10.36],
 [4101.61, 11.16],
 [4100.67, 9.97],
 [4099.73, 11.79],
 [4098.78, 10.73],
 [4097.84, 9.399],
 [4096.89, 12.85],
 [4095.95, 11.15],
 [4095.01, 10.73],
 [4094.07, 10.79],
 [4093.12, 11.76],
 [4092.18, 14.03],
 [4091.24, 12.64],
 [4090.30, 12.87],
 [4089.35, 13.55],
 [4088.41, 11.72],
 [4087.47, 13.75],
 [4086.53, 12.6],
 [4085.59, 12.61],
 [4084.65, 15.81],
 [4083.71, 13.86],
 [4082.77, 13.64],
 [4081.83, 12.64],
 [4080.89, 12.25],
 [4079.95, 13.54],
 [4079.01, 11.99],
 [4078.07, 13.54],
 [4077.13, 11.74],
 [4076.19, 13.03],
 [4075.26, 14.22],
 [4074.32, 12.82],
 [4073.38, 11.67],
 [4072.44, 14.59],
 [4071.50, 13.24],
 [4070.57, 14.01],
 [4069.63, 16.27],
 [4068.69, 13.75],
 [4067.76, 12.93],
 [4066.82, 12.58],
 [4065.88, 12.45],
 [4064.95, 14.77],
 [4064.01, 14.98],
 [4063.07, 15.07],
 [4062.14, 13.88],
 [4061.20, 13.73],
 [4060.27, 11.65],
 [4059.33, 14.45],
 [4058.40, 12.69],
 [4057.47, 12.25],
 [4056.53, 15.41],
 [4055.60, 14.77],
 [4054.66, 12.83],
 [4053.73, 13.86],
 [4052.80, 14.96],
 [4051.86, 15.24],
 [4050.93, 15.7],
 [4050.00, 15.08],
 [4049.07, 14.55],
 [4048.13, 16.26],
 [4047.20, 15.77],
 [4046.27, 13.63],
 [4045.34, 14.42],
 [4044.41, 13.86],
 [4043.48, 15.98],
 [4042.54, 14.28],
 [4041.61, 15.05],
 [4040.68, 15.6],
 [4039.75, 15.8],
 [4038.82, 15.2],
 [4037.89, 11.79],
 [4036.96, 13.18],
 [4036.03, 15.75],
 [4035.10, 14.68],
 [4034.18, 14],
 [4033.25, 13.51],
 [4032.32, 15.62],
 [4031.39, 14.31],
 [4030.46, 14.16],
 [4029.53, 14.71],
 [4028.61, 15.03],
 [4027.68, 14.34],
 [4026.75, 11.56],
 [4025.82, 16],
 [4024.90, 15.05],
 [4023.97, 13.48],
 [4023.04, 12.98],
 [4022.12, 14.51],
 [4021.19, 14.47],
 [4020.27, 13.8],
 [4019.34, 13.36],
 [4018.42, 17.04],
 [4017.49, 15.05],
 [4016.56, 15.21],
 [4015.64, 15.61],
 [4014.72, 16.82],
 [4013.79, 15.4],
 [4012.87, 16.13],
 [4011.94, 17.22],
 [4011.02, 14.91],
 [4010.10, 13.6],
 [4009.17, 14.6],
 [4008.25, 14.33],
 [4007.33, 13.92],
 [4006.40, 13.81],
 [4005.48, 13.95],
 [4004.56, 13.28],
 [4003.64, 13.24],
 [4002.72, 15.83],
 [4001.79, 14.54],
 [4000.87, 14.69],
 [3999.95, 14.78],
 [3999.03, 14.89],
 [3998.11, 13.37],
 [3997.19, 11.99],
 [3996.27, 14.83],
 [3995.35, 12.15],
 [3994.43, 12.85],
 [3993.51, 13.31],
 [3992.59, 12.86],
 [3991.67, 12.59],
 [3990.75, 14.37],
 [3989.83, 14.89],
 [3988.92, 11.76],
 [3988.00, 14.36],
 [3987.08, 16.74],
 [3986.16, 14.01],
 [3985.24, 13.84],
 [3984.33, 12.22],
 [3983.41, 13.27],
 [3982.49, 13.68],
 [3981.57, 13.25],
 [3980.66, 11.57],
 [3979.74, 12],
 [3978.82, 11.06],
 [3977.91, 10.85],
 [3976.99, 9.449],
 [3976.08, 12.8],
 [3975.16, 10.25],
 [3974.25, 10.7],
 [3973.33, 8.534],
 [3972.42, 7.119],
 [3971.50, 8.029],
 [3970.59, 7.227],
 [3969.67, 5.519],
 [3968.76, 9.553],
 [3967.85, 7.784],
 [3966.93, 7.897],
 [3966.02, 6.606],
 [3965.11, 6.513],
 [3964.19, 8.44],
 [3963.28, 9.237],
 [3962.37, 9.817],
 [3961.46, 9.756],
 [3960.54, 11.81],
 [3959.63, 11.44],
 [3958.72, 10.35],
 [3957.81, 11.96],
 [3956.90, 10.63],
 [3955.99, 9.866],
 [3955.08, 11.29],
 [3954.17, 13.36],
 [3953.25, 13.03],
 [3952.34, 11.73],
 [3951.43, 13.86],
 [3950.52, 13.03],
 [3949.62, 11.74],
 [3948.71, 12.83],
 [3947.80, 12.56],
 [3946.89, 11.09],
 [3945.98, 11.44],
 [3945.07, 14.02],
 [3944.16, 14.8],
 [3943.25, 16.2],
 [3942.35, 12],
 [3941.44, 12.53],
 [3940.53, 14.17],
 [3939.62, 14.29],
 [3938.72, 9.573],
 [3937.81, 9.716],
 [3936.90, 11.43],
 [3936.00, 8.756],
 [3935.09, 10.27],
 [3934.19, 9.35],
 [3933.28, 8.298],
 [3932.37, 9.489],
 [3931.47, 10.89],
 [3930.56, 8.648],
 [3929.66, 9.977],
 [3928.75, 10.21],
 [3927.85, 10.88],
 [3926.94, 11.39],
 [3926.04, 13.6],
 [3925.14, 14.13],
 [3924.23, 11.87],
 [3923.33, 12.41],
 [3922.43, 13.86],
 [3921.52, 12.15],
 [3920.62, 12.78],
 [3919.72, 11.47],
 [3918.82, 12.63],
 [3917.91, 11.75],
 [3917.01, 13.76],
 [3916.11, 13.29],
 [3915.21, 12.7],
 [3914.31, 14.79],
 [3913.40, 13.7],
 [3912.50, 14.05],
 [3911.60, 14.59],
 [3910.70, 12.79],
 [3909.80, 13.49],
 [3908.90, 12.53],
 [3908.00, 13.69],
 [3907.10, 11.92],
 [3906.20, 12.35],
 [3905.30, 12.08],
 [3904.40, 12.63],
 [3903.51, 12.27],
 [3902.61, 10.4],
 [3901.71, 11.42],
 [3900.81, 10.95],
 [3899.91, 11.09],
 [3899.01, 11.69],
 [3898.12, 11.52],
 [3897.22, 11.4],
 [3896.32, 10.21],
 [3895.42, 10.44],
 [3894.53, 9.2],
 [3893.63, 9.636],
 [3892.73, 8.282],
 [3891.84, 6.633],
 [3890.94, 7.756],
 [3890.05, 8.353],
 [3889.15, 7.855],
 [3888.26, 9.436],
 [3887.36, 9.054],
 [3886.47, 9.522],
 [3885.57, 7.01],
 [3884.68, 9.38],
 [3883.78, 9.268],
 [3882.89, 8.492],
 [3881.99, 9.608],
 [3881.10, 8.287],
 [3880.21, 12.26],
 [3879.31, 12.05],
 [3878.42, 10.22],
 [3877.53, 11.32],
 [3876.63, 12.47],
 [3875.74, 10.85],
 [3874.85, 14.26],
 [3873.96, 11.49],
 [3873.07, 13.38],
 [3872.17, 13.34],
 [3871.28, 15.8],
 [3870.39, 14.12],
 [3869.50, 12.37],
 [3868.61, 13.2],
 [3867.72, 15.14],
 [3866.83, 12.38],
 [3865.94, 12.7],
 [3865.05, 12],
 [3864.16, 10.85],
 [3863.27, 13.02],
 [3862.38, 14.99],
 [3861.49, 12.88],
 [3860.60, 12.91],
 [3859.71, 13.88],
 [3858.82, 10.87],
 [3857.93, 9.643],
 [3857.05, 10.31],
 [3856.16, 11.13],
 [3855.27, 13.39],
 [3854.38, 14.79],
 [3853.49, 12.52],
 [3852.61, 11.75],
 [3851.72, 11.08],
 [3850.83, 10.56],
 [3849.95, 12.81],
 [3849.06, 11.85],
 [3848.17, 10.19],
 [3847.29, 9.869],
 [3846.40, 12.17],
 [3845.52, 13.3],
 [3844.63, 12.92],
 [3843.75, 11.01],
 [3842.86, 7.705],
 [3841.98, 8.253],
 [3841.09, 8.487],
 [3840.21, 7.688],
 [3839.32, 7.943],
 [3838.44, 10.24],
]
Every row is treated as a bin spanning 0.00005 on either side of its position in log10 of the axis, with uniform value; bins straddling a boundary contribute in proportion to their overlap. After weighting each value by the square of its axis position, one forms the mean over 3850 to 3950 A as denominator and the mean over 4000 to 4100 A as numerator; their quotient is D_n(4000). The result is 1.29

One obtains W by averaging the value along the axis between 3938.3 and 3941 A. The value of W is 12.7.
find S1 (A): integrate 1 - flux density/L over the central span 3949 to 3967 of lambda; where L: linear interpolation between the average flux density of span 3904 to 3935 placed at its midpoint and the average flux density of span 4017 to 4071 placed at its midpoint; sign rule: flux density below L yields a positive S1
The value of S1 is 3.0 A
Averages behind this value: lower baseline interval 12.2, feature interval 10.7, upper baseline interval 14.3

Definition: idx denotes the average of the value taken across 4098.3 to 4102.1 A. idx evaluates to 10.9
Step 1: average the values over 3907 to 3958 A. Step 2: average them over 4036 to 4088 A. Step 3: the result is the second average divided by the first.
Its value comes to 1.15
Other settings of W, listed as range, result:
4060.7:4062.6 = 13.8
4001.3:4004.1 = 14.5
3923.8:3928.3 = 12.4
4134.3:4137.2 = 13.6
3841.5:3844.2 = 9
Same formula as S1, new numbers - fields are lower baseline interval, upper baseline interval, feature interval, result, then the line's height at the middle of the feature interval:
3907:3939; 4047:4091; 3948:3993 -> 4.8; 12.5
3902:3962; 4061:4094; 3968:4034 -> -3.3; 12.7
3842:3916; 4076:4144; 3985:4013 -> -4.4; 12.2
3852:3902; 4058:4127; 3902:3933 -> -2.1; 11.5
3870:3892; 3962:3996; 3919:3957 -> -3.5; 10.8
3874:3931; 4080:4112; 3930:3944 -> 0.4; 11.4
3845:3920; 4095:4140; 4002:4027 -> -5.0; 12.2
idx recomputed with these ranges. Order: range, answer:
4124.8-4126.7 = 12.4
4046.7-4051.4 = 15.5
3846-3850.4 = 11.4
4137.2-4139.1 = 14.5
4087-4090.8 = 13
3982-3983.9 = 13.4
